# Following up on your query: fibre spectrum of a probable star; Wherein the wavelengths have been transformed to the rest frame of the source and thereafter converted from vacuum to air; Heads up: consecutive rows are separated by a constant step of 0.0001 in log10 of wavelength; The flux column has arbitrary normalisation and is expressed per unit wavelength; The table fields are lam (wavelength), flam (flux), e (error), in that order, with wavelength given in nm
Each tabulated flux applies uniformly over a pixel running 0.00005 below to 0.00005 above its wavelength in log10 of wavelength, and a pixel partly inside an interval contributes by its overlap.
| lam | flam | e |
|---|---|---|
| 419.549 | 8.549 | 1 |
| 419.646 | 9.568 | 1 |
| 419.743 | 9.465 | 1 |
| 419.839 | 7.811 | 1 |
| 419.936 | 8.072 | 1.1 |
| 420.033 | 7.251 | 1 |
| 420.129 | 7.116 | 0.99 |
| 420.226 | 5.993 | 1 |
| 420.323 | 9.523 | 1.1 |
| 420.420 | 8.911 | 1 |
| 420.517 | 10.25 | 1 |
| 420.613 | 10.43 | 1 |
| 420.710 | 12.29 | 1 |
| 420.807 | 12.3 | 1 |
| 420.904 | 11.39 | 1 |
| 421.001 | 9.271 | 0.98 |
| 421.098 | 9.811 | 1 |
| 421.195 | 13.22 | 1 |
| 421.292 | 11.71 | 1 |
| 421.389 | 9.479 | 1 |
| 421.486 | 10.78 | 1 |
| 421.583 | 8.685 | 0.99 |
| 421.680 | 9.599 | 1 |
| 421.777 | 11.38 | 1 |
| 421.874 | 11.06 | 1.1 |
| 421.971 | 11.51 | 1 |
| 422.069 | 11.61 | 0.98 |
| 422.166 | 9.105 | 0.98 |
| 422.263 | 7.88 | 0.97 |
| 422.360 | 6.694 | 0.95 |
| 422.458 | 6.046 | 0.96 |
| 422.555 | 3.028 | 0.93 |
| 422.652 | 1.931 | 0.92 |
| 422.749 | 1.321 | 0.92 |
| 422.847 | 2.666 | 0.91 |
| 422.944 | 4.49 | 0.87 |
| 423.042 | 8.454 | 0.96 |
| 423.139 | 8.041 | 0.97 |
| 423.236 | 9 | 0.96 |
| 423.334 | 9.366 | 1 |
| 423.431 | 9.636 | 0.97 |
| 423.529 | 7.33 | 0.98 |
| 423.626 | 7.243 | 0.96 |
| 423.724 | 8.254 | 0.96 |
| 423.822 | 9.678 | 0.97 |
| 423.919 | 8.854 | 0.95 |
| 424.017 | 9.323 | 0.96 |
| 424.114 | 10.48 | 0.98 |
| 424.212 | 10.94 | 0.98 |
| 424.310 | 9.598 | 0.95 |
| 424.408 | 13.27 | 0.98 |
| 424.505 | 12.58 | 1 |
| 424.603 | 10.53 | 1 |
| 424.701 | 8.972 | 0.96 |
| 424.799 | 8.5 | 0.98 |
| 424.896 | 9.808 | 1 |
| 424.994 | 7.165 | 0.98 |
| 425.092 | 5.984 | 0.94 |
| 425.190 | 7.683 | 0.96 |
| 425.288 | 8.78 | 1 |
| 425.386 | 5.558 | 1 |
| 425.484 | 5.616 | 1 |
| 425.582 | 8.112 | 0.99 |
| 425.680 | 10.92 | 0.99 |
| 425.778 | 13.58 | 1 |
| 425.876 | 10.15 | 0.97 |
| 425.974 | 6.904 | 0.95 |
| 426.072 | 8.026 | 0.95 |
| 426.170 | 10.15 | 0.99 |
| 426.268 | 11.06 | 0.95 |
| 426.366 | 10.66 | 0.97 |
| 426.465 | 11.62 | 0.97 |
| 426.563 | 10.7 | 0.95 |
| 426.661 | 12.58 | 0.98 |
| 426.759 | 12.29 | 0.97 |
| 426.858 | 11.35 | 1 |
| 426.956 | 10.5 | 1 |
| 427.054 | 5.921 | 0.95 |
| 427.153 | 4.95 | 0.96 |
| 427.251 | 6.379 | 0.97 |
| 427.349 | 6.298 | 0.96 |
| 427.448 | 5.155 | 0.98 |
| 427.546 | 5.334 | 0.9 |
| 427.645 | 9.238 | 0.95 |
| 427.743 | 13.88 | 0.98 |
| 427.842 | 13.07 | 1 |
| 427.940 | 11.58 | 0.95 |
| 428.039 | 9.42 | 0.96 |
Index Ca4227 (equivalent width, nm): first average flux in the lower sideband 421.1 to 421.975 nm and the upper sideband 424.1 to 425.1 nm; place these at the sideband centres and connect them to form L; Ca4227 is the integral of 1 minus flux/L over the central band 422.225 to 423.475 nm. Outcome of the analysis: 0.525 nm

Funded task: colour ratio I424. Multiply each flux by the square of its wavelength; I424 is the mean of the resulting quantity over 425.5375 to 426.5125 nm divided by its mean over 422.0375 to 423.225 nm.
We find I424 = 1.7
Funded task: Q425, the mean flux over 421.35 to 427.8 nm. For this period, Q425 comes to 8.7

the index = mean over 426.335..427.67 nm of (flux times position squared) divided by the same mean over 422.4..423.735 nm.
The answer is 1.45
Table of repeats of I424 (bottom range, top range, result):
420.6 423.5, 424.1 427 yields 1.14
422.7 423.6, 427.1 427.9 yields 1.23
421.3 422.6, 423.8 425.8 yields 1.03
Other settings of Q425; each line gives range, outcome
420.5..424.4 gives 8.89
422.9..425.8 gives 8.89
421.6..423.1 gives 7.15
